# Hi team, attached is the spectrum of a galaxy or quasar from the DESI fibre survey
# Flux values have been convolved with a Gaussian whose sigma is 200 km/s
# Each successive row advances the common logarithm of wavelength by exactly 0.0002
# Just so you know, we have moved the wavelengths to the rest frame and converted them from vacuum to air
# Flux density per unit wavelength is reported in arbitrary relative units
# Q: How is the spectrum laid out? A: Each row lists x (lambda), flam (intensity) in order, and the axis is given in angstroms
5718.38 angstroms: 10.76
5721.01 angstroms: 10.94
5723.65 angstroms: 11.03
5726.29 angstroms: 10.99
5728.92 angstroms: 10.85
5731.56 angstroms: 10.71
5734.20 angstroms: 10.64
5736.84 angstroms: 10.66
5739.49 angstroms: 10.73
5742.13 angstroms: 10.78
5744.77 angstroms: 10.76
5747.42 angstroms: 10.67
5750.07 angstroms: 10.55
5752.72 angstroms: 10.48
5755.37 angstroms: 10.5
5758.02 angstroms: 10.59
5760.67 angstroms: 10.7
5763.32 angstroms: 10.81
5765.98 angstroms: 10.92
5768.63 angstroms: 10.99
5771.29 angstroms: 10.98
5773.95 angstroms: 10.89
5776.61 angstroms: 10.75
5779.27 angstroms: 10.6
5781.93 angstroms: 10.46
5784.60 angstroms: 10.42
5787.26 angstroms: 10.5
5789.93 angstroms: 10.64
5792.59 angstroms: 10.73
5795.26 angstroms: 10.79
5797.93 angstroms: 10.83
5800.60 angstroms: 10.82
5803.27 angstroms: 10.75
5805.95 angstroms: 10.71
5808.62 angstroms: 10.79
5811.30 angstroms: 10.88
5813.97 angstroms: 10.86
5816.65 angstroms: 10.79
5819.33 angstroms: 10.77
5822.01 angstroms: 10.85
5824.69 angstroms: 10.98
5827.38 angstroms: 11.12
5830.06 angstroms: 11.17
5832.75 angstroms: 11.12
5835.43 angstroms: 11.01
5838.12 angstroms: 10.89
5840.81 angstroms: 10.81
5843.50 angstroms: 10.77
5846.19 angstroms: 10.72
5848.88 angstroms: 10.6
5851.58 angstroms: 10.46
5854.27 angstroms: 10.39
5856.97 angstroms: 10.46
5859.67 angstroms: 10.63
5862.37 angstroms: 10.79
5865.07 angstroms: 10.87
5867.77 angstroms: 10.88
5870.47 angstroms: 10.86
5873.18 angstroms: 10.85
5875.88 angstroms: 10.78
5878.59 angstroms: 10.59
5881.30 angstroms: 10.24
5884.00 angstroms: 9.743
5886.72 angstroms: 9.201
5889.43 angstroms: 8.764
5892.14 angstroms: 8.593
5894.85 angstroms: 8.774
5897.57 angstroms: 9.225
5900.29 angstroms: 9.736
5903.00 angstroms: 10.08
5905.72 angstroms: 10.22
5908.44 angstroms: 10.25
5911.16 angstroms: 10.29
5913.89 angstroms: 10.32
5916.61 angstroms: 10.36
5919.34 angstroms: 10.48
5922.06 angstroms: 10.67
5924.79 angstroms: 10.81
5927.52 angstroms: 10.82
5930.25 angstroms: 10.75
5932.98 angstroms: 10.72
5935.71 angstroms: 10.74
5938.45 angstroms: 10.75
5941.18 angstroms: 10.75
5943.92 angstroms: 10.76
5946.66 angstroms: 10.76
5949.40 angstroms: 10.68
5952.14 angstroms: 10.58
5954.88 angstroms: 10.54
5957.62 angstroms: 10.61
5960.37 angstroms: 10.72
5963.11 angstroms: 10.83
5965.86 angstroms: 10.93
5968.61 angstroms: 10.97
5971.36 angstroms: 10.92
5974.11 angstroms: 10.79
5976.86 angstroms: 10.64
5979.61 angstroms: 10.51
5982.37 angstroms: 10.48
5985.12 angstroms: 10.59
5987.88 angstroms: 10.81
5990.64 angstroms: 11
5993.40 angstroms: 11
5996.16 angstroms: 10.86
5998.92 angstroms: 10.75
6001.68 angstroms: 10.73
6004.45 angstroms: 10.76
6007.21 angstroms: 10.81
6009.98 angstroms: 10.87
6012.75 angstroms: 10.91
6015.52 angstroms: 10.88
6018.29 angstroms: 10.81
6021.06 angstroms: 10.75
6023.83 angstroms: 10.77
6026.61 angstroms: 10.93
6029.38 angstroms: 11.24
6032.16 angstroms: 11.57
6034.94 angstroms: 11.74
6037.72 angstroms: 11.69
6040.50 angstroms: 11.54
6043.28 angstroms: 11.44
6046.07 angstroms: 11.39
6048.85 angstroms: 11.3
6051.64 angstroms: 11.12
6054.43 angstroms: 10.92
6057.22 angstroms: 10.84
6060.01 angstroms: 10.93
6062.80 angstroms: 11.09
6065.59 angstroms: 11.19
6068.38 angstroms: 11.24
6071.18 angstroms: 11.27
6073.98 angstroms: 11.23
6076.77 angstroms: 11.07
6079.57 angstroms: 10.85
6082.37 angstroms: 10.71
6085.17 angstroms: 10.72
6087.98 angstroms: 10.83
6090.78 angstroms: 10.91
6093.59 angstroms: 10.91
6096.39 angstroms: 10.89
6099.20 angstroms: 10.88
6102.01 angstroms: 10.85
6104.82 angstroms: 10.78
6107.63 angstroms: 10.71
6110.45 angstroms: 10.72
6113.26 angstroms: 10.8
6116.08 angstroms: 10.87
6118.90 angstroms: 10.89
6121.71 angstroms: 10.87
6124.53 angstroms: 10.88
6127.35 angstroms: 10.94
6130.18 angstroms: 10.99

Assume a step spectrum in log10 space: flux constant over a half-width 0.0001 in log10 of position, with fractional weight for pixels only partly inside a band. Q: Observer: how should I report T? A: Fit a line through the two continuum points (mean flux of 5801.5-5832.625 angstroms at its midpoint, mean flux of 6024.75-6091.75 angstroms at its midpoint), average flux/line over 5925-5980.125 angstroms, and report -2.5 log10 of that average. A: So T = 0.03 mag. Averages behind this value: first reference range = 10.9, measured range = 10.7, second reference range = 11.2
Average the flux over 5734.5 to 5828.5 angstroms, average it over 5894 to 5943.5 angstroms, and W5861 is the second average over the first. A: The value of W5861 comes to 0.96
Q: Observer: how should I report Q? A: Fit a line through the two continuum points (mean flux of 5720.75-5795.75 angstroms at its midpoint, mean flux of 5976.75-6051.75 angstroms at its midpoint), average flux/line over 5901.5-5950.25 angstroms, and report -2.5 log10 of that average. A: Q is 0.03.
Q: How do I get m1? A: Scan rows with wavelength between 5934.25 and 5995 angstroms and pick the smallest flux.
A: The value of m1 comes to 10.48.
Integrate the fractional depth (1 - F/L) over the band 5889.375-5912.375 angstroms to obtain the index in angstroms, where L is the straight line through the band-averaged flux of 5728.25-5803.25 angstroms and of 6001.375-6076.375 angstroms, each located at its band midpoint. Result 2.8 angstroms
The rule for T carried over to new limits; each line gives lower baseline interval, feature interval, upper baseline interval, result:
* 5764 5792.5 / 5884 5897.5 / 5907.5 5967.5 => 0.190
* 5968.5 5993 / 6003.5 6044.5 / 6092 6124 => -0.034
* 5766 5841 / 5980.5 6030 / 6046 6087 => 0.017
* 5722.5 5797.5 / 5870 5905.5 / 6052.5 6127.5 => 0.106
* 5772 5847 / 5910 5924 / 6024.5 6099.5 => 0.051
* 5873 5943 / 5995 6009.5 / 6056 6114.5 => -0.022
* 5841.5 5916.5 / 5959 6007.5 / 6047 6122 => -0.021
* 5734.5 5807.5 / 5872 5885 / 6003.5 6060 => 0.042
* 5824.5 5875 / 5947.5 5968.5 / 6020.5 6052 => 0.038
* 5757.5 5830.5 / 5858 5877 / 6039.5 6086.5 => 0.007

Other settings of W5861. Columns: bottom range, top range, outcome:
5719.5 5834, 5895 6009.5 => 0.98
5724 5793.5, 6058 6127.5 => 1.02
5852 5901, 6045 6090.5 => 1.09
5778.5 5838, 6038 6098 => 1.03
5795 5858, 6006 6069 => 1.03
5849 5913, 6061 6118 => 1.08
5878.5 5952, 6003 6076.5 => 1.09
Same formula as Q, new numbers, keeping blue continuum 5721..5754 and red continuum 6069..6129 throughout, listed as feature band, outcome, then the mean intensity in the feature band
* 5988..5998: -0.008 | 10.9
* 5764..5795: 0.004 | 10.7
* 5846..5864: 0.022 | 10.6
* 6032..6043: -0.073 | 11.6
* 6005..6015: 0.000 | 10.9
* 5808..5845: -0.014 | 10.9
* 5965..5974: -0.008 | 10.9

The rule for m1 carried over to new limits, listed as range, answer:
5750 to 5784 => 10.46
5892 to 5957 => 8.593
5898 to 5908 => 9.736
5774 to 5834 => 10.42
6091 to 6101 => 10.88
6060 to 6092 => 10.71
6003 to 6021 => 10.76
